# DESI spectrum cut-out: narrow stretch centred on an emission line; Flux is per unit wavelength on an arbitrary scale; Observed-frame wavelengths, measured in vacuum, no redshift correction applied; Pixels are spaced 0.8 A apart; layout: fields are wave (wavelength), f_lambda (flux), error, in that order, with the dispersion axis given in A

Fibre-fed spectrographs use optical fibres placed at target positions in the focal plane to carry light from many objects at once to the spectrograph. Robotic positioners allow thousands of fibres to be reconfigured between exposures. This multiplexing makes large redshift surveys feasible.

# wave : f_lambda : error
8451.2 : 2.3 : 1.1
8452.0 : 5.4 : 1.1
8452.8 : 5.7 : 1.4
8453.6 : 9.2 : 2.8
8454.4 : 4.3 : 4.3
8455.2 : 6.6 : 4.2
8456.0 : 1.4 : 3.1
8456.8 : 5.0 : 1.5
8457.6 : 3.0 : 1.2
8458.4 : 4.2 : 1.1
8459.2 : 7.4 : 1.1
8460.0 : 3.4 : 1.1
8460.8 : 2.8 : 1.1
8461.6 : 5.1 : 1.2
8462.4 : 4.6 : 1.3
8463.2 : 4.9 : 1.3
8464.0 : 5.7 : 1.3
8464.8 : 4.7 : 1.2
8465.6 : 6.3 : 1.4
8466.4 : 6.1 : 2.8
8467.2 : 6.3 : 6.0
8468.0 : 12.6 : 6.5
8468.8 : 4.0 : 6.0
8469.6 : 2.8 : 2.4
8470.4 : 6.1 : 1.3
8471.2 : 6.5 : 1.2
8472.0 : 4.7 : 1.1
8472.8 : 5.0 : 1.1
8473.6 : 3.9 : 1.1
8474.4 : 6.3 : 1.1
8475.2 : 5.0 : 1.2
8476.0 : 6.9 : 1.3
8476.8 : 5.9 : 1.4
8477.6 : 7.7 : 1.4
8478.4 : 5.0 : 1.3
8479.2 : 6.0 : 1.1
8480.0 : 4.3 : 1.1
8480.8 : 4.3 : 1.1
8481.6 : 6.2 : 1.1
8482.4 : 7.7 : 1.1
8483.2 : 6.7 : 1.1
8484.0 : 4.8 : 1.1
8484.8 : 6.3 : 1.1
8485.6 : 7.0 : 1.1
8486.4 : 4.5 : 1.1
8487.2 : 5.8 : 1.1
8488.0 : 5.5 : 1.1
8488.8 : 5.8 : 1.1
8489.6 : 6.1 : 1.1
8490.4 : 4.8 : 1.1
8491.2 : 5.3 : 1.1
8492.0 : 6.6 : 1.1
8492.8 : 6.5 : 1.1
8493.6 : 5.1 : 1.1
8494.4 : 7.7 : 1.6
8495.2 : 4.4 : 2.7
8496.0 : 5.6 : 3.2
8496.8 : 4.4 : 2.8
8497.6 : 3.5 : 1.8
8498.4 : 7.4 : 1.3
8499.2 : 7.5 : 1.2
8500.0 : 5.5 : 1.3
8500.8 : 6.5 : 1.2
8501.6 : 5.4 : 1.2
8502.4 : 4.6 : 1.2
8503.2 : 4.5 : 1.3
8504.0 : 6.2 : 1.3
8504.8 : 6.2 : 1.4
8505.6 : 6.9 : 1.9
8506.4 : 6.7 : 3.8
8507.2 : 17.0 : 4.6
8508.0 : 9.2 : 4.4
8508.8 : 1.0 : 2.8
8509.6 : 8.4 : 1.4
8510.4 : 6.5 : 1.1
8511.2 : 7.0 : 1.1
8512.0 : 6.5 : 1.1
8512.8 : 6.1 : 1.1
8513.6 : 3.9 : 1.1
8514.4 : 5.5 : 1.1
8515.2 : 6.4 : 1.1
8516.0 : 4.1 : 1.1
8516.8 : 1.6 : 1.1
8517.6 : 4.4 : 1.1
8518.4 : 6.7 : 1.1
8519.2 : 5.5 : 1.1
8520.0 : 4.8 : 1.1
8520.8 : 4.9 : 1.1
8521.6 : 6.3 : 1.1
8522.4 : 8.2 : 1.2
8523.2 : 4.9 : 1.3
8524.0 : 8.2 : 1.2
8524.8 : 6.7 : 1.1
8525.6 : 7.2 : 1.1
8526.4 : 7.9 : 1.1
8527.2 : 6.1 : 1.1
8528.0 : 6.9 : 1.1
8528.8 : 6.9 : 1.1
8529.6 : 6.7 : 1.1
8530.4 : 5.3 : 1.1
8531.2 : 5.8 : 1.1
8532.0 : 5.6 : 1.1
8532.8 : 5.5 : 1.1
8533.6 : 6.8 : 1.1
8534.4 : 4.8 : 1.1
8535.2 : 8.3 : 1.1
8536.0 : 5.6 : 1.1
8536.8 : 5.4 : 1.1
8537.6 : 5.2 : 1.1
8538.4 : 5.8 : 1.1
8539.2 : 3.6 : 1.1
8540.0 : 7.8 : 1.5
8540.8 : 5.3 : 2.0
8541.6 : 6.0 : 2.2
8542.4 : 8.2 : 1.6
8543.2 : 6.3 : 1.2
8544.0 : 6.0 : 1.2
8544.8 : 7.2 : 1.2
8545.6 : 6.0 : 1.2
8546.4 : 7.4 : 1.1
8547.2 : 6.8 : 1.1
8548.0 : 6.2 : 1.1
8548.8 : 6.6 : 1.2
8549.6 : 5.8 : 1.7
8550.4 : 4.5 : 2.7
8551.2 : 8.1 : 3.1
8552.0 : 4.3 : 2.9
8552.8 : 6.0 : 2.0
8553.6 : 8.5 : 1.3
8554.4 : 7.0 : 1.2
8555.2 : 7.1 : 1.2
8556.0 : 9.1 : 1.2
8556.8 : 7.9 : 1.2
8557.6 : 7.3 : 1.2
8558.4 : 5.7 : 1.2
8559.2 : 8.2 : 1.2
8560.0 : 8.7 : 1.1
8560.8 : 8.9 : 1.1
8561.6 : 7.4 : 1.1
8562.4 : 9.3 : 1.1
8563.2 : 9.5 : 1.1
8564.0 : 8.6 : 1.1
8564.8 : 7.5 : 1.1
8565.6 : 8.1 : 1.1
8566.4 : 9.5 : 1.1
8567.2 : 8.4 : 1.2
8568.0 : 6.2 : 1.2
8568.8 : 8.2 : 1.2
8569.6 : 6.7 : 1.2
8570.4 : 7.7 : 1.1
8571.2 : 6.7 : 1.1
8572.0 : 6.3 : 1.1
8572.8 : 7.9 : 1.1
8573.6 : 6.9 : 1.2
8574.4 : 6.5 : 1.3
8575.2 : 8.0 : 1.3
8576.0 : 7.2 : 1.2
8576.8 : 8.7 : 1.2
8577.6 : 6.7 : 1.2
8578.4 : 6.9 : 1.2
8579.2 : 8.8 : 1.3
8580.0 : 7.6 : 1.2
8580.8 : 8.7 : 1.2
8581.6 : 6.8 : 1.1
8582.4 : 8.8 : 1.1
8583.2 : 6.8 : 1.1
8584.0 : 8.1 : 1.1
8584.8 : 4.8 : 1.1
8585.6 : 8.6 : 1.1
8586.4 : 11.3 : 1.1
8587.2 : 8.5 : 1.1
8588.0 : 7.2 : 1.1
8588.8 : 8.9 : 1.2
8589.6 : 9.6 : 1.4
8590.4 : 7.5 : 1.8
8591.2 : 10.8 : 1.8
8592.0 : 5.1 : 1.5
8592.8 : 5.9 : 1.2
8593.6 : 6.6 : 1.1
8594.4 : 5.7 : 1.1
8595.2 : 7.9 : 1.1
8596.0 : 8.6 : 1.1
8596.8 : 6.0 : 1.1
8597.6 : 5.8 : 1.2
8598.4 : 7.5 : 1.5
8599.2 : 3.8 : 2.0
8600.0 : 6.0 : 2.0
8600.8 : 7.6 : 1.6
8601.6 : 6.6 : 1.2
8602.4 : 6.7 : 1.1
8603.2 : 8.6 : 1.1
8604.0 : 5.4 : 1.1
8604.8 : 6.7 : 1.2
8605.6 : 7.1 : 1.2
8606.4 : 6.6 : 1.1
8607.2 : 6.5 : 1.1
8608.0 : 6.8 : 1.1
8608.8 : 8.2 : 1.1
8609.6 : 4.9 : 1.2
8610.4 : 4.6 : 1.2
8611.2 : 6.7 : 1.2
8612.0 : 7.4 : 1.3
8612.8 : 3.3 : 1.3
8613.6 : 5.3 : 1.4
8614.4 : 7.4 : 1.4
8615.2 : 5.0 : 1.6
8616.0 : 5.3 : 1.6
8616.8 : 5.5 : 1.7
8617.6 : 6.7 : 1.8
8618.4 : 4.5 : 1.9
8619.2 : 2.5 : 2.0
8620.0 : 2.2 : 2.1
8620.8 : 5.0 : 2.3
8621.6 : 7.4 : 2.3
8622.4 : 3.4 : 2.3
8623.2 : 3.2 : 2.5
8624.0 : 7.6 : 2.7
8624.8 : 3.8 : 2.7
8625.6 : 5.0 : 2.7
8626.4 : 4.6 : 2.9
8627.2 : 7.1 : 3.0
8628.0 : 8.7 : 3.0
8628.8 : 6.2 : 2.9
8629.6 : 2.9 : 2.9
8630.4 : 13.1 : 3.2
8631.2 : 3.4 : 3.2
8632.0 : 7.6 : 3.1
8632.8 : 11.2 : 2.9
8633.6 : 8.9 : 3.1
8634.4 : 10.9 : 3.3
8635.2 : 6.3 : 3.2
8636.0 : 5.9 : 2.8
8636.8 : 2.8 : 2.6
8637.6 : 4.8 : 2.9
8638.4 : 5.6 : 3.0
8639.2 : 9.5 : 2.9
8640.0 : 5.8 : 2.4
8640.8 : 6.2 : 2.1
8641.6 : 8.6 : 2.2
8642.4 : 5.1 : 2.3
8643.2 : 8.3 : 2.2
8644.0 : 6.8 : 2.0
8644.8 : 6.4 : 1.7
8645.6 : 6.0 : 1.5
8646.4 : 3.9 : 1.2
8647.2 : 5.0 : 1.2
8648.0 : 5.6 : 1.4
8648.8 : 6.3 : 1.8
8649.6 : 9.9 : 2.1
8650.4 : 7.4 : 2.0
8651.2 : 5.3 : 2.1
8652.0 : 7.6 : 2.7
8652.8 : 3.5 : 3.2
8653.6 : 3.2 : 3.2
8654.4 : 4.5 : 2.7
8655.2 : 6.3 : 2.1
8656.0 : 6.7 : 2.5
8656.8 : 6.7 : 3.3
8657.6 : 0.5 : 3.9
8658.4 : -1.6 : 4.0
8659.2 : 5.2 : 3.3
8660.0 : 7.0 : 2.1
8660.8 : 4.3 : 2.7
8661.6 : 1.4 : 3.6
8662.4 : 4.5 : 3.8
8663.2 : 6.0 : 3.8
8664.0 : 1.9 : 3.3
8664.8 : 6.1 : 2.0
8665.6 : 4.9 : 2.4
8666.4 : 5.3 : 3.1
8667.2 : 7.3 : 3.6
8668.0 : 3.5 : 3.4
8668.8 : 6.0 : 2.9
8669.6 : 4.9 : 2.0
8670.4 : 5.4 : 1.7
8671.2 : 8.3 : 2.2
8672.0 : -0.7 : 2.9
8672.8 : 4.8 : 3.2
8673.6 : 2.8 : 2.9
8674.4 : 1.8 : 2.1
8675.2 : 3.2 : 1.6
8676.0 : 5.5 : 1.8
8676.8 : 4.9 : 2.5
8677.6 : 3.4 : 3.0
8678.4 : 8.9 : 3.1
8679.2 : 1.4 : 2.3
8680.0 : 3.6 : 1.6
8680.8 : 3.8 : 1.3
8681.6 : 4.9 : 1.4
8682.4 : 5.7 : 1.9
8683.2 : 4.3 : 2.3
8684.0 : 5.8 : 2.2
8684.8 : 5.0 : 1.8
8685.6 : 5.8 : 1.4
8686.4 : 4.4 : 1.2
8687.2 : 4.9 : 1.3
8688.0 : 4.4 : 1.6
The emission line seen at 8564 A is C III]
